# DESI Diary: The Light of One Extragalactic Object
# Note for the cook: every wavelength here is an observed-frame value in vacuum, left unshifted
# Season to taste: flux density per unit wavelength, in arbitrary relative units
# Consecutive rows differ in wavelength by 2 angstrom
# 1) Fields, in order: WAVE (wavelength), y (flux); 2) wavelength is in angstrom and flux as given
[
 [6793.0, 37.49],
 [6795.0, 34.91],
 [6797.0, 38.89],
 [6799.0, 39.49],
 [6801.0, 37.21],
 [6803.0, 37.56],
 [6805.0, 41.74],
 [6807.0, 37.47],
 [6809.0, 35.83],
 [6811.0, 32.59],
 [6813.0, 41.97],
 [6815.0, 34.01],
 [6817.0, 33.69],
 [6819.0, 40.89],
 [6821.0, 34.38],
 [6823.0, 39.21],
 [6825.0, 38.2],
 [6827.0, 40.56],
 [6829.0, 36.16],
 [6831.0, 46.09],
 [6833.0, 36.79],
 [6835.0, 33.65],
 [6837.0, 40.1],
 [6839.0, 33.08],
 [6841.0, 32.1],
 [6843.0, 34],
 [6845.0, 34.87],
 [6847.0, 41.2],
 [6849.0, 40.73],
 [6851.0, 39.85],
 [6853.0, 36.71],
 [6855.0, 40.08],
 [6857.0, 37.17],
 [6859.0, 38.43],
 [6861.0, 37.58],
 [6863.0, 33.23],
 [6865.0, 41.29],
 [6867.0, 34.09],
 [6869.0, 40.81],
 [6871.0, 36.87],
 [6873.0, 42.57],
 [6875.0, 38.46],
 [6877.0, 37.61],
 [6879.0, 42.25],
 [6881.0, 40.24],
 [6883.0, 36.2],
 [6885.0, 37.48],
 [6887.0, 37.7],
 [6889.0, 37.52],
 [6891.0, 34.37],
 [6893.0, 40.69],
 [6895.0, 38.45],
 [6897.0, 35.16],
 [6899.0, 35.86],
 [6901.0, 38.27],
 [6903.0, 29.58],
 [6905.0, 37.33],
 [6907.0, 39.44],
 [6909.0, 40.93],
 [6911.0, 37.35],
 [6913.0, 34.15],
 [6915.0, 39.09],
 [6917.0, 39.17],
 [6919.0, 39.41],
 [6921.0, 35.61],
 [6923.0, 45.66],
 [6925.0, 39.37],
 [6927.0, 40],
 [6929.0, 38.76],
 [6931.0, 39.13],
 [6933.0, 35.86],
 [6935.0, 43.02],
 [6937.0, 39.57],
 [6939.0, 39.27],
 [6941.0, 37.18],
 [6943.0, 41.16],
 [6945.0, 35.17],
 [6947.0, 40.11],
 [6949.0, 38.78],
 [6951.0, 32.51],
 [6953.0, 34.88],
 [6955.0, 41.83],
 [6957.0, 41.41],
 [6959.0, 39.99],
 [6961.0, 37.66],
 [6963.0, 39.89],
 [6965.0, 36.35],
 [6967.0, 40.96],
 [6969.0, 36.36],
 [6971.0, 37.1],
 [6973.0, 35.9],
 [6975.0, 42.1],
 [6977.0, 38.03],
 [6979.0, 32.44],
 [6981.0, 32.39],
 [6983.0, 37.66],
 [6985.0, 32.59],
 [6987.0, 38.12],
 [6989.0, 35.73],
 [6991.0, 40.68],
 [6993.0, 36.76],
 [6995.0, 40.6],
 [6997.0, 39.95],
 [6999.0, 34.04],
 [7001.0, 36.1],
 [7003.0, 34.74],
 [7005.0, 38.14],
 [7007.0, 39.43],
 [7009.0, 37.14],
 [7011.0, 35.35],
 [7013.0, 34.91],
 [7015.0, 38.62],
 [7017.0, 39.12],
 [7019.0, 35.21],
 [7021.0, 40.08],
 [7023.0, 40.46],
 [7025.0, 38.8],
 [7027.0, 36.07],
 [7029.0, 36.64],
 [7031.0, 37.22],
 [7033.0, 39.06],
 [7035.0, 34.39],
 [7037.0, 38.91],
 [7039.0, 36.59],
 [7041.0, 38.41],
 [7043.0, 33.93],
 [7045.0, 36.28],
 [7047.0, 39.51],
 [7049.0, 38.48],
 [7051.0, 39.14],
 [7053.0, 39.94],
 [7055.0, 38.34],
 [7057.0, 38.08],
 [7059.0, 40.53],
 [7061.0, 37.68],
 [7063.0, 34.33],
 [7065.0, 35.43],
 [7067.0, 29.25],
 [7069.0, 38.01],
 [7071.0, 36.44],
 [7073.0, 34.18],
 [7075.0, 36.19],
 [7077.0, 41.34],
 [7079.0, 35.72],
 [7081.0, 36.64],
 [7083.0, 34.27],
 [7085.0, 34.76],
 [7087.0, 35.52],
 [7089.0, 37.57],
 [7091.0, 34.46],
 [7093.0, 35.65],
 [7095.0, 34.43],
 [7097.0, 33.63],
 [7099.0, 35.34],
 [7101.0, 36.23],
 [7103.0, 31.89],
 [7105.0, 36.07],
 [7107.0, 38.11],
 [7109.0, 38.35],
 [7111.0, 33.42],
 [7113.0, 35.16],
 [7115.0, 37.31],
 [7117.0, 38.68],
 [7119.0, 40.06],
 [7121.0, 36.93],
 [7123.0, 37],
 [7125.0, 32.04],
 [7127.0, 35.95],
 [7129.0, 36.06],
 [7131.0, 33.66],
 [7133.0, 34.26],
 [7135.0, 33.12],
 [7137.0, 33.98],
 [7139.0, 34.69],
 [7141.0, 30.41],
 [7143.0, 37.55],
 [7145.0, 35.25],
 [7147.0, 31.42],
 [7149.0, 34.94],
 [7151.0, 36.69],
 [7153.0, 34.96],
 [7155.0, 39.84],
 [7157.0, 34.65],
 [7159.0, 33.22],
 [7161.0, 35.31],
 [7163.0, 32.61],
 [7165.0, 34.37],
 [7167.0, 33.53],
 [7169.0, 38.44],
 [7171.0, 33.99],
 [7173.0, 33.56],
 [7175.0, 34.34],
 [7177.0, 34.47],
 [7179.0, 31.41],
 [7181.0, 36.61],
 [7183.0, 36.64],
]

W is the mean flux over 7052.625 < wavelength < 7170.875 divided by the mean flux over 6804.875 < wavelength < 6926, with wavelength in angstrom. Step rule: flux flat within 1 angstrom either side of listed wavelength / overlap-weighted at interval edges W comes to 0.9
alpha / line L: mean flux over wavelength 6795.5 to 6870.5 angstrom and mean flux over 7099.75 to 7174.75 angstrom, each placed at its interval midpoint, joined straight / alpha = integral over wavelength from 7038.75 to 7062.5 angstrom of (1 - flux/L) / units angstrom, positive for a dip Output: -1.4 angstrom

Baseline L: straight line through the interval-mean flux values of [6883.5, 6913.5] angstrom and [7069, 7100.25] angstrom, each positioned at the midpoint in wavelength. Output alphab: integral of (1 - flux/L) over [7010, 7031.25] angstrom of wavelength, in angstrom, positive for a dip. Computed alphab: -0.8 angstrom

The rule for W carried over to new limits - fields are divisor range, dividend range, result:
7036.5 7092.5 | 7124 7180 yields 0.94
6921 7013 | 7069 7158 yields 0.94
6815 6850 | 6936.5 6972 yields 1.03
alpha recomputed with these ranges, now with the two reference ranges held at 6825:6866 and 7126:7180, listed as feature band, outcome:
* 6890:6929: -0.9 angstrom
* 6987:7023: -1.5 angstrom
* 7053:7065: -0.8 angstrom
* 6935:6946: -0.6 angstrom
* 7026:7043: -0.6 angstrom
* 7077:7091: -0.3 angstrom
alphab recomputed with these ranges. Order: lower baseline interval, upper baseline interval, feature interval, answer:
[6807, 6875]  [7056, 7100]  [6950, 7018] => -1.5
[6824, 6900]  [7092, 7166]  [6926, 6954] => -0.9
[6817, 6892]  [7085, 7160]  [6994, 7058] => -2.4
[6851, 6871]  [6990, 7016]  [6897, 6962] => -1.2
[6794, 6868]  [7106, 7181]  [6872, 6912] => -0.9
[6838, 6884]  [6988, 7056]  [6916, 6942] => -1.1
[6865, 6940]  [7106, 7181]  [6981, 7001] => 0.1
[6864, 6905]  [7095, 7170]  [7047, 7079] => -1.1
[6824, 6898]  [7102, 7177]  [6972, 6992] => 0.1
